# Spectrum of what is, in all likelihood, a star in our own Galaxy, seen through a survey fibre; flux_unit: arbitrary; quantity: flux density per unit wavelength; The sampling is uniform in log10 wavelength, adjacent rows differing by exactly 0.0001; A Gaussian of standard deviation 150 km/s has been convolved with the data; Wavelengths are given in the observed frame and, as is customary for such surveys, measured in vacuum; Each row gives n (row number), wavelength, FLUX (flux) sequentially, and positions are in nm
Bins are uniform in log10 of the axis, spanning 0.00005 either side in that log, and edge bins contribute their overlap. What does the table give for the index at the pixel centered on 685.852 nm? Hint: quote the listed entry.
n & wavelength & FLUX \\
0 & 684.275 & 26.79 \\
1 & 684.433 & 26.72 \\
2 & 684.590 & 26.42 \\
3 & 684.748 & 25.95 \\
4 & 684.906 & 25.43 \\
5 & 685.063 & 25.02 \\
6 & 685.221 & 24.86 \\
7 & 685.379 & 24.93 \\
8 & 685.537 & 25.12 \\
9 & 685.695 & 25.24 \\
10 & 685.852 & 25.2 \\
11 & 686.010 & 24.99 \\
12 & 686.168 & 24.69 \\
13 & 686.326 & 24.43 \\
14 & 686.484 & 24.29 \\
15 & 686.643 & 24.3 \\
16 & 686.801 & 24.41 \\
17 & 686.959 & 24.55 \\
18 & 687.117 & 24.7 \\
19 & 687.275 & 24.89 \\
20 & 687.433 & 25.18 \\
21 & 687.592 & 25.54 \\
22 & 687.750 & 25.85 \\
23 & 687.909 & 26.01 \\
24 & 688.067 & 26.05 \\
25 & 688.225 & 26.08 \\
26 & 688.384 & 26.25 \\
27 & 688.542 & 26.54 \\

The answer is 25.2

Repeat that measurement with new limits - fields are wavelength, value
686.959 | 24.55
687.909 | 26.01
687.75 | 25.85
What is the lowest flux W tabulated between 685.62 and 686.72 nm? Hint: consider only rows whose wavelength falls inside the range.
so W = 24.29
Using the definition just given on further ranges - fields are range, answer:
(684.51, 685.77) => 24.86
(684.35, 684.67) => 26.42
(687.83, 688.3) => 26.01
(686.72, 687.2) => 24.41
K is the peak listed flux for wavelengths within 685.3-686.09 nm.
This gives 25.24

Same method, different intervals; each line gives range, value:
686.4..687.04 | 24.55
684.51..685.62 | 26.42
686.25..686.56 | 24.43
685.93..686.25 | 24.99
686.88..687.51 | 25.18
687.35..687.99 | 26.01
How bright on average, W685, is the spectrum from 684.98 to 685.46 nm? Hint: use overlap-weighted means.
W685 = 24.9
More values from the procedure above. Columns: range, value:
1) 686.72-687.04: 24.5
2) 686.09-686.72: 24.4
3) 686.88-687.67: 25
